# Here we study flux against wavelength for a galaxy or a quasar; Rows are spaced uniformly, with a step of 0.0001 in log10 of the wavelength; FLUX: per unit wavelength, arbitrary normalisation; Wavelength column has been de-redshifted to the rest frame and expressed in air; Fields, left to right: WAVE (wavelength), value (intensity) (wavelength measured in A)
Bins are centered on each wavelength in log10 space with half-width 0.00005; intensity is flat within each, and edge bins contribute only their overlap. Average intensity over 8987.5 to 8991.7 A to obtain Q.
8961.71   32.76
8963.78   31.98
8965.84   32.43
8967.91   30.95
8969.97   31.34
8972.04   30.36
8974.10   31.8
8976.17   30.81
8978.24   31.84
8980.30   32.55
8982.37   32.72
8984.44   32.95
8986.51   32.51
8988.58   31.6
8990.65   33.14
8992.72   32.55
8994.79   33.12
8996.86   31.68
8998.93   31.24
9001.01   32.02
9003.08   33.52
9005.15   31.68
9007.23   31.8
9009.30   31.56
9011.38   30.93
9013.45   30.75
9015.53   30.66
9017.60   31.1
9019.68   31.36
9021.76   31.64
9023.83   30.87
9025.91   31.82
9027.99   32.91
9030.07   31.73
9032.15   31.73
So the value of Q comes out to 32.4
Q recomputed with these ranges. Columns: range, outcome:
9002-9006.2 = 32.6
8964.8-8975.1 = 31.4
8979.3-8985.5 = 32.7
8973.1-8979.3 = 31.5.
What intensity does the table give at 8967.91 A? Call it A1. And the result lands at 30.95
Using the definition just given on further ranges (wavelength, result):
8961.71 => 32.76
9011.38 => 30.93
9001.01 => 32.02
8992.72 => 32.55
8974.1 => 31.8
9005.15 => 31.68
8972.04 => 30.36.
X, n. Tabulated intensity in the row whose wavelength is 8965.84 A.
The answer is 32.43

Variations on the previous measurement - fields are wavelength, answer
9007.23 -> 31.8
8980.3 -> 32.55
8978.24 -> 31.84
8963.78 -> 31.98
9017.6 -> 31.1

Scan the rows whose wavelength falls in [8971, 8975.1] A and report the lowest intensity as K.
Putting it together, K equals 30.36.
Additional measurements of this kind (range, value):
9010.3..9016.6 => 30.66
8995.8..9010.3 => 31.24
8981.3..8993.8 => 31.6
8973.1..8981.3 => 30.81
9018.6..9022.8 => 31.36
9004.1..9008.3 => 31.68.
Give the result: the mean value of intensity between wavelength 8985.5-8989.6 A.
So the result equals 32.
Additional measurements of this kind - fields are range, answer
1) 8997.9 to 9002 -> 31.6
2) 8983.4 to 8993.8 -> 32.5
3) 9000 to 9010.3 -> 32.1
